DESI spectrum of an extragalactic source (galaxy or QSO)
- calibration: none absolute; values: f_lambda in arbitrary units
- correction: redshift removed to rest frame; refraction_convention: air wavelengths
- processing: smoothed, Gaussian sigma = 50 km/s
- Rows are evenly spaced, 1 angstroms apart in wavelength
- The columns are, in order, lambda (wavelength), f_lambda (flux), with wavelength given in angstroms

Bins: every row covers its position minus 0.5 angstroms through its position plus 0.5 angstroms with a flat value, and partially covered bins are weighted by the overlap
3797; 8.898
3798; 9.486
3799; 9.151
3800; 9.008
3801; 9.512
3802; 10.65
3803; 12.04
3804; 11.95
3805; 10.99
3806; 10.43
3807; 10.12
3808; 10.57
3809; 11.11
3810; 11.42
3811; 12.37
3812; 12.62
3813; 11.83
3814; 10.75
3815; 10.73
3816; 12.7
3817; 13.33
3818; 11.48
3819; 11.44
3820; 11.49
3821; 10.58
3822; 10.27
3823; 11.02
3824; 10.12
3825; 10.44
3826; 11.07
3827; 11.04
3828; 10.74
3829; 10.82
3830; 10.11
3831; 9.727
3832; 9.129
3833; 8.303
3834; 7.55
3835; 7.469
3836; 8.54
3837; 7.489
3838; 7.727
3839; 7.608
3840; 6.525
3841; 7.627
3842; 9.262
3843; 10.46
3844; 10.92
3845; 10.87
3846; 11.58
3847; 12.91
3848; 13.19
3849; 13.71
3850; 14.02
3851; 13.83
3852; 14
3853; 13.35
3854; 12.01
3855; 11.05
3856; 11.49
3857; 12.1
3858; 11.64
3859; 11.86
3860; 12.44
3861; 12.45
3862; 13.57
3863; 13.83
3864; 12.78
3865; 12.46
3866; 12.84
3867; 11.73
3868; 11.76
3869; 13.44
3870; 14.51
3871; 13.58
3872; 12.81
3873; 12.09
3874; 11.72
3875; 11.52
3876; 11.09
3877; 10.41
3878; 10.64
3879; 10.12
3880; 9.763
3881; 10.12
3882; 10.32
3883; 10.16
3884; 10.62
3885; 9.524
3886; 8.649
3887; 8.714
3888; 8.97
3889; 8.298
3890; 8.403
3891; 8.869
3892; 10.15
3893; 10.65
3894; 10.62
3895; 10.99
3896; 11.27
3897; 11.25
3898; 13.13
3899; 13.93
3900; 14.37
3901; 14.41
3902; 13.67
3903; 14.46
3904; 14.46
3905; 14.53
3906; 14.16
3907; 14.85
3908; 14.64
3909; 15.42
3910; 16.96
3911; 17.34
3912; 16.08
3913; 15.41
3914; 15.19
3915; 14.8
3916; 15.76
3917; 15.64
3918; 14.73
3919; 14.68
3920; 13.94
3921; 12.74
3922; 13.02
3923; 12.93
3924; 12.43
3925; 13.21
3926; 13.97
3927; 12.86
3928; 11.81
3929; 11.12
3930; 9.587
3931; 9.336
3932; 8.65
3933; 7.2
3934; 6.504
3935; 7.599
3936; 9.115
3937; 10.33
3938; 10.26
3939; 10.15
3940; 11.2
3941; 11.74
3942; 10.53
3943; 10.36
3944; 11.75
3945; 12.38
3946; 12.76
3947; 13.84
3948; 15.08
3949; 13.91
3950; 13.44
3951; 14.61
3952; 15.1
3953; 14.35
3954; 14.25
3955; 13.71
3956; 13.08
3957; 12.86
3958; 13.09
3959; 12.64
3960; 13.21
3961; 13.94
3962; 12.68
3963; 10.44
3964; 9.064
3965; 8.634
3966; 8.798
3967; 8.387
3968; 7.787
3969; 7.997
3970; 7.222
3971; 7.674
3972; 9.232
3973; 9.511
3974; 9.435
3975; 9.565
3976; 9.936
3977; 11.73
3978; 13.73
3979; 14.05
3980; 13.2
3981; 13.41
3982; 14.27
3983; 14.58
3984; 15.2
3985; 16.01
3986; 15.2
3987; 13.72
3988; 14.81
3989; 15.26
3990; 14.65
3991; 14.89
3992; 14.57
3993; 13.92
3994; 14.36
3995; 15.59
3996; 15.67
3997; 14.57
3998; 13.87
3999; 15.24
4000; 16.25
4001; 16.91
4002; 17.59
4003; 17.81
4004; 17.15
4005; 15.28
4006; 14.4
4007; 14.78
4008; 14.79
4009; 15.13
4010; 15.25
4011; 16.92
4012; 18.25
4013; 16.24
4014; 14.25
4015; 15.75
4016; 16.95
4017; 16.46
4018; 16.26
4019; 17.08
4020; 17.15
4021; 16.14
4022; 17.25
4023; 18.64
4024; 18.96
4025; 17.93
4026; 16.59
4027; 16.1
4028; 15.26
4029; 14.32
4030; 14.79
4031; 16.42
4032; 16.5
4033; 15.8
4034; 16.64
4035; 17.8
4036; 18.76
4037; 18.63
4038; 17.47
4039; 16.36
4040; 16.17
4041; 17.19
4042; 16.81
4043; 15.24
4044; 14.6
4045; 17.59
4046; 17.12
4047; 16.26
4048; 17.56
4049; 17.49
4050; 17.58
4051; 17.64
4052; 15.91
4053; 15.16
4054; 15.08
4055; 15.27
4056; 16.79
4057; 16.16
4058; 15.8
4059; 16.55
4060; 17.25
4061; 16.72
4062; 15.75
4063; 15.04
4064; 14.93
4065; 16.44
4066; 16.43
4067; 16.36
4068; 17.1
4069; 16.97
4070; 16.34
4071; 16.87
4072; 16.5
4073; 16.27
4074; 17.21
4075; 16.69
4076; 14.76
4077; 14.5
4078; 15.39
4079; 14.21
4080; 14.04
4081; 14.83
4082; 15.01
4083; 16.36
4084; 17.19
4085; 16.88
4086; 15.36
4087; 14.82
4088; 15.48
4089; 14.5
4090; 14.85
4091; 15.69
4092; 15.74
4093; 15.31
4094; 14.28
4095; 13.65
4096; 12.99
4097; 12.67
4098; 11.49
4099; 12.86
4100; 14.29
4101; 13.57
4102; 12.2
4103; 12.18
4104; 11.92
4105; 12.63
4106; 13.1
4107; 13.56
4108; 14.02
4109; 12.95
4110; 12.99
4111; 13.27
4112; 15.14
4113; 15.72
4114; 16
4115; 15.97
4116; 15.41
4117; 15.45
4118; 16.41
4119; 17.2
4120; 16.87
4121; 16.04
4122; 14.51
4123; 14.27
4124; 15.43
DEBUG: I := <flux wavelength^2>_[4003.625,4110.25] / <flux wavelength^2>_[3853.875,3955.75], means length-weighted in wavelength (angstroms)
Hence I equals 1.38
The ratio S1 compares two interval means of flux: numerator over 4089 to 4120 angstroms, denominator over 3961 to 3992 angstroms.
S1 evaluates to 1.20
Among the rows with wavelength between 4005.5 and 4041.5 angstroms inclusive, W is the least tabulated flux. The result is 14.25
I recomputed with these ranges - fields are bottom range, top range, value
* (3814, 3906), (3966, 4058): 1.45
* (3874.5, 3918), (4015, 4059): 1.44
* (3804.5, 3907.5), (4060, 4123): 1.50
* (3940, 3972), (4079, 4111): 1.29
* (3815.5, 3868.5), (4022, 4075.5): 1.66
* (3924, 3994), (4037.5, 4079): 1.44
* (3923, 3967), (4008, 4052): 1.49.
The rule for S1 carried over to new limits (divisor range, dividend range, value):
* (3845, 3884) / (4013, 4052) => 1.38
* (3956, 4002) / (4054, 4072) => 1.28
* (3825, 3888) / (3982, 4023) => 1.42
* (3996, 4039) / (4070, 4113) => 0.89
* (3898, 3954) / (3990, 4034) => 1.23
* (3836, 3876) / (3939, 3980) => 0.99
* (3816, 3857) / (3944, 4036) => 1.33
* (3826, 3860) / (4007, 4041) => 1.56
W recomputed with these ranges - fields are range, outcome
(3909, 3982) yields 6.504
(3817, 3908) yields 6.525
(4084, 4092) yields 14.5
